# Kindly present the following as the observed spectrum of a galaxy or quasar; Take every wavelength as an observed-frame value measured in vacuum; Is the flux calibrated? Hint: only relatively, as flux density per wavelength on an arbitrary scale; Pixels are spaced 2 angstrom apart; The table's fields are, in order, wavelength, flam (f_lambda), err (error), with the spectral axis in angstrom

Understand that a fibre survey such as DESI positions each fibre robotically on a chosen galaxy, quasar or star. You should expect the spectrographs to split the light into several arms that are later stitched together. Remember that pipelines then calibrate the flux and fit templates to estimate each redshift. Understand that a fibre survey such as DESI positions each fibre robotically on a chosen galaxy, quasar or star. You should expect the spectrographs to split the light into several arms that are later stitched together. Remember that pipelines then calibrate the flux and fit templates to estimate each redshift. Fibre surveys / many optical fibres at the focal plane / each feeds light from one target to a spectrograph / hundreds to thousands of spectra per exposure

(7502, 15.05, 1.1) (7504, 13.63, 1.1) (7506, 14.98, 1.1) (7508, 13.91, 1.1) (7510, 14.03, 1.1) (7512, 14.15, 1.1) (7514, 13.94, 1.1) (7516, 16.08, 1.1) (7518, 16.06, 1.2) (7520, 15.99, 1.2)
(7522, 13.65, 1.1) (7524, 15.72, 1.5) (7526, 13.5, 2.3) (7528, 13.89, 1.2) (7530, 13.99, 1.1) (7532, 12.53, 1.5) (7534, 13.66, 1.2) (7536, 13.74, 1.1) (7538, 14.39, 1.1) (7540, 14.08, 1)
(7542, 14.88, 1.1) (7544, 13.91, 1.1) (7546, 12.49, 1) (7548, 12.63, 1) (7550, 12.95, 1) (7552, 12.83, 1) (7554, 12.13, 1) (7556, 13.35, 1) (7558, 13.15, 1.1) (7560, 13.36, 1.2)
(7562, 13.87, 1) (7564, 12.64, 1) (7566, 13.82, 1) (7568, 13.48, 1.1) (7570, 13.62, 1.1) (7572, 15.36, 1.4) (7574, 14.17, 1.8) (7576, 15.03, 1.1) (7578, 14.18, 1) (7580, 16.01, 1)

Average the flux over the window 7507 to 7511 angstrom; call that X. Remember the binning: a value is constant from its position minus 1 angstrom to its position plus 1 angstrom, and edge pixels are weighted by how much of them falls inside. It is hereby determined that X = 14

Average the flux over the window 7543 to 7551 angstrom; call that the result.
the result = 13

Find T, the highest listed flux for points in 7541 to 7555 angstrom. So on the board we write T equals 14.88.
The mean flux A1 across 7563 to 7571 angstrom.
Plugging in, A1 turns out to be 13.4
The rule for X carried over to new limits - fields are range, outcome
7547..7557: 12.8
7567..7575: 14.2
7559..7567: 13.4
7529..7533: 13.3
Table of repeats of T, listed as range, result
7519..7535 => 15.99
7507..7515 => 14.15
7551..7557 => 13.35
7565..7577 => 15.36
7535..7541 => 14.39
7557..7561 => 13.36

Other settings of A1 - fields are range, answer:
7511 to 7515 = 14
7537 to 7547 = 13.9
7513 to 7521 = 15.5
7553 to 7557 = 12.7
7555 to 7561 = 13.3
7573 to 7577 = 14.6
